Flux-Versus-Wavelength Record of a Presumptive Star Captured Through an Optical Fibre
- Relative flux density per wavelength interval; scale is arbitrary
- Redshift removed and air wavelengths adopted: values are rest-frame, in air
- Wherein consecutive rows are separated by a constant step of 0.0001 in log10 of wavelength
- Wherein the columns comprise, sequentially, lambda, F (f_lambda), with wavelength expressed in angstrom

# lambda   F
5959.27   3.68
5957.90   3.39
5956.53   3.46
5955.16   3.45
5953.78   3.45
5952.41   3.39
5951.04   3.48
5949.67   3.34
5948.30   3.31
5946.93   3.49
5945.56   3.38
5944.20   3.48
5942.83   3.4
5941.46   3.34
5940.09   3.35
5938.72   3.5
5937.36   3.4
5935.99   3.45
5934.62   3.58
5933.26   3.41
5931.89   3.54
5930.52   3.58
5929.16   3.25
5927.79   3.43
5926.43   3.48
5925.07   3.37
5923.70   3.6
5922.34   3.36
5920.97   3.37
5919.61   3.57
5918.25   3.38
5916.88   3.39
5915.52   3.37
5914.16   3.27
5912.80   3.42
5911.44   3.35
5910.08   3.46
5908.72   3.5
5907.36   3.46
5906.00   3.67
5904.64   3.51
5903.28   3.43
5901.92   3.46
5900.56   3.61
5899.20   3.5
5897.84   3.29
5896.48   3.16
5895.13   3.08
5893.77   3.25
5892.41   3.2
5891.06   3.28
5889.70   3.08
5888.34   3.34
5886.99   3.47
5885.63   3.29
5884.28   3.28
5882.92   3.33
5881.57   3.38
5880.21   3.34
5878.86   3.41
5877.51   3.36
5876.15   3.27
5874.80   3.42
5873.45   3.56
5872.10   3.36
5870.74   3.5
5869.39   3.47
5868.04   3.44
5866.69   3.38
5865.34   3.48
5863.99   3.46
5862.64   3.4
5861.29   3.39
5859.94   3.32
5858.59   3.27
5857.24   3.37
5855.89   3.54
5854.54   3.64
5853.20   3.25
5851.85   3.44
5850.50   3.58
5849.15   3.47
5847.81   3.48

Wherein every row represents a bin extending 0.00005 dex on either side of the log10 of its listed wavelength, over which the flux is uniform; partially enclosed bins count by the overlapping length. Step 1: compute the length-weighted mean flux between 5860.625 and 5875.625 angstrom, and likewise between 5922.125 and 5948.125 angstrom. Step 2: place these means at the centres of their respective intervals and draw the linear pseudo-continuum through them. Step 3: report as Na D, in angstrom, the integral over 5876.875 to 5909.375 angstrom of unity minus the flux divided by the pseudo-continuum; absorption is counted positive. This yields 0.8 angstrom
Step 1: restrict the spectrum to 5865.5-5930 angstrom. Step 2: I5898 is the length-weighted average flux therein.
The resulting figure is 3.39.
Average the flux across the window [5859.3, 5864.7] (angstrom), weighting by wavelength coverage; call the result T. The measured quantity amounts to 3.39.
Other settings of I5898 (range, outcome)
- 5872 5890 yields 3.36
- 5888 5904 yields 3.31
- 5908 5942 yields 3.43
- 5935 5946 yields 3.42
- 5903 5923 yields 3.43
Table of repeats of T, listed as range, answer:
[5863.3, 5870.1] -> 3.45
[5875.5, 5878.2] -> 3.31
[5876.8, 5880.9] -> 3.36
